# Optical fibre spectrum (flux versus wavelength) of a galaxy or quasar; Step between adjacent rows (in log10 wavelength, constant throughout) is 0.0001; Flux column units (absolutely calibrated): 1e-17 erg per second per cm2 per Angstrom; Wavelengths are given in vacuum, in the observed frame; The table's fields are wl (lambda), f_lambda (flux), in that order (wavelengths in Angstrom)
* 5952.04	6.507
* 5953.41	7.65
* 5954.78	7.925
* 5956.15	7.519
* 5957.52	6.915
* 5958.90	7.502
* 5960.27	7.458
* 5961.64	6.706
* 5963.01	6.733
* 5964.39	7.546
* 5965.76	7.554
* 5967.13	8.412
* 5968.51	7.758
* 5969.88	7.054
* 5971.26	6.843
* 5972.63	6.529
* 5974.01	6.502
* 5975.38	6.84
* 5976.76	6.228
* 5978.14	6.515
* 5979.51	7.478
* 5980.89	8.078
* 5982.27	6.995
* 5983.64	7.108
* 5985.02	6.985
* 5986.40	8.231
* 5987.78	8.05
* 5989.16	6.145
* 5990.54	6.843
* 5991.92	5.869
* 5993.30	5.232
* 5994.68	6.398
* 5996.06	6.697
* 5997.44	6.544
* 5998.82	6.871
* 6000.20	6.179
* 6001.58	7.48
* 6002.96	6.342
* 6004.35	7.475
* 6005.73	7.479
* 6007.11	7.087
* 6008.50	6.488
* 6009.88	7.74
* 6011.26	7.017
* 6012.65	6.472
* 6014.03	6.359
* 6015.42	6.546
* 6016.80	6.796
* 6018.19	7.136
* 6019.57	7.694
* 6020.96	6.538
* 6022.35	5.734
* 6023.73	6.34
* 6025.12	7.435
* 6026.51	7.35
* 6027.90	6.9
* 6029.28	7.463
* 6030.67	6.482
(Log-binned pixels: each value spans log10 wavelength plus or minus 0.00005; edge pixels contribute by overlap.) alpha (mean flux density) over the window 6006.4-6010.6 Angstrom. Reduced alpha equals 7.11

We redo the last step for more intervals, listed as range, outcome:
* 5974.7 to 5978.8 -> 6.52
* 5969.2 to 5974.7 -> 6.73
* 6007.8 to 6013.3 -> 6.93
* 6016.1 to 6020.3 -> 7.21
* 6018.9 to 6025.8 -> 6.74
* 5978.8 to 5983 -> 7.52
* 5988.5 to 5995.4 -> 6.1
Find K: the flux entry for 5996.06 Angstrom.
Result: 6.697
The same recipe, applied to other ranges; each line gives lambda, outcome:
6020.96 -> 6.538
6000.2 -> 6.179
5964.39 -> 7.546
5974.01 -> 6.502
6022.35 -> 5.734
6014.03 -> 6.359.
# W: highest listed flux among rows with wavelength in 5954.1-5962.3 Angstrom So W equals 7.925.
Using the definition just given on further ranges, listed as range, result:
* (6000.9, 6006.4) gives 7.48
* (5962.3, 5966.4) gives 7.554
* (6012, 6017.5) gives 6.796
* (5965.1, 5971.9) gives 8.412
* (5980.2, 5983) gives 8.078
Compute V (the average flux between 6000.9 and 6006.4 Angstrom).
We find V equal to 7.19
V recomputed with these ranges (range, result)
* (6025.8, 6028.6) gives 7.14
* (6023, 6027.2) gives 7.03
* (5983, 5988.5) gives 7.58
